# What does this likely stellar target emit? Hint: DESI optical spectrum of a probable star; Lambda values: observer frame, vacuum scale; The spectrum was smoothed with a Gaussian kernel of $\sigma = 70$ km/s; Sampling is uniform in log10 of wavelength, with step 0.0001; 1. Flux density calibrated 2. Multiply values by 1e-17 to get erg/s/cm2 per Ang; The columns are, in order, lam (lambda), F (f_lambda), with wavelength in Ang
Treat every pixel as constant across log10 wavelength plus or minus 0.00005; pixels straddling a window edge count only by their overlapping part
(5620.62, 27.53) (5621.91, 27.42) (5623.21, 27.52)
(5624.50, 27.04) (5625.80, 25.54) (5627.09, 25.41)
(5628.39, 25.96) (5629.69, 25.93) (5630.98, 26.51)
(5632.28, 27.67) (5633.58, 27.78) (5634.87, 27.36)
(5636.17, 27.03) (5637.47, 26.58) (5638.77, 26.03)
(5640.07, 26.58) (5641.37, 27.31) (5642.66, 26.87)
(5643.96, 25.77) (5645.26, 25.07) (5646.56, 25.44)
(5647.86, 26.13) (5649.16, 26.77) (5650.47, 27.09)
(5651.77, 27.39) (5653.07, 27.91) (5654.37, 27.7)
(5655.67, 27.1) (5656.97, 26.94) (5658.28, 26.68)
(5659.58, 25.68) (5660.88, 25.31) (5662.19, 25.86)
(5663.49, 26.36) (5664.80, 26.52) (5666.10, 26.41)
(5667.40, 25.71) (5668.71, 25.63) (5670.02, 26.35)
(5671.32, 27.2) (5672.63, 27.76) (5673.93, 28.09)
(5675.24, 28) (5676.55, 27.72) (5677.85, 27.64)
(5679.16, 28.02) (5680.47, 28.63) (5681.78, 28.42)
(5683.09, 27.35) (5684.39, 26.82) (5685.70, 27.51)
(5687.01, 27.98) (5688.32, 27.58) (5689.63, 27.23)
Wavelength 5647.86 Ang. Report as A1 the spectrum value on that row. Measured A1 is 26.13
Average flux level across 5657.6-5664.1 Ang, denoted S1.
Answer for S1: 26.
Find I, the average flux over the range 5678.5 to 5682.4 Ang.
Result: 28.3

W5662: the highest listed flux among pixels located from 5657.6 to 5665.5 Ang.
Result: 26.68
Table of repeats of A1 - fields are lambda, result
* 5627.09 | 25.41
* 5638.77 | 26.03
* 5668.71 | 25.63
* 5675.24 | 28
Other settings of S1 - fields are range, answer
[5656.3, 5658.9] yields 26.8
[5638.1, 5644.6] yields 26.5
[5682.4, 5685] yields 27.2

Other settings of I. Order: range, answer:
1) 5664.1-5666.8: 26.5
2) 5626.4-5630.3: 25.7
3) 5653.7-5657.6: 27.3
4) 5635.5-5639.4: 26.5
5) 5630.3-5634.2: 27.3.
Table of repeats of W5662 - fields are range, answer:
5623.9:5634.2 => 27.78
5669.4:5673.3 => 27.76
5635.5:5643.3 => 27.31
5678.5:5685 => 28.63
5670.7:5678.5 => 28.09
